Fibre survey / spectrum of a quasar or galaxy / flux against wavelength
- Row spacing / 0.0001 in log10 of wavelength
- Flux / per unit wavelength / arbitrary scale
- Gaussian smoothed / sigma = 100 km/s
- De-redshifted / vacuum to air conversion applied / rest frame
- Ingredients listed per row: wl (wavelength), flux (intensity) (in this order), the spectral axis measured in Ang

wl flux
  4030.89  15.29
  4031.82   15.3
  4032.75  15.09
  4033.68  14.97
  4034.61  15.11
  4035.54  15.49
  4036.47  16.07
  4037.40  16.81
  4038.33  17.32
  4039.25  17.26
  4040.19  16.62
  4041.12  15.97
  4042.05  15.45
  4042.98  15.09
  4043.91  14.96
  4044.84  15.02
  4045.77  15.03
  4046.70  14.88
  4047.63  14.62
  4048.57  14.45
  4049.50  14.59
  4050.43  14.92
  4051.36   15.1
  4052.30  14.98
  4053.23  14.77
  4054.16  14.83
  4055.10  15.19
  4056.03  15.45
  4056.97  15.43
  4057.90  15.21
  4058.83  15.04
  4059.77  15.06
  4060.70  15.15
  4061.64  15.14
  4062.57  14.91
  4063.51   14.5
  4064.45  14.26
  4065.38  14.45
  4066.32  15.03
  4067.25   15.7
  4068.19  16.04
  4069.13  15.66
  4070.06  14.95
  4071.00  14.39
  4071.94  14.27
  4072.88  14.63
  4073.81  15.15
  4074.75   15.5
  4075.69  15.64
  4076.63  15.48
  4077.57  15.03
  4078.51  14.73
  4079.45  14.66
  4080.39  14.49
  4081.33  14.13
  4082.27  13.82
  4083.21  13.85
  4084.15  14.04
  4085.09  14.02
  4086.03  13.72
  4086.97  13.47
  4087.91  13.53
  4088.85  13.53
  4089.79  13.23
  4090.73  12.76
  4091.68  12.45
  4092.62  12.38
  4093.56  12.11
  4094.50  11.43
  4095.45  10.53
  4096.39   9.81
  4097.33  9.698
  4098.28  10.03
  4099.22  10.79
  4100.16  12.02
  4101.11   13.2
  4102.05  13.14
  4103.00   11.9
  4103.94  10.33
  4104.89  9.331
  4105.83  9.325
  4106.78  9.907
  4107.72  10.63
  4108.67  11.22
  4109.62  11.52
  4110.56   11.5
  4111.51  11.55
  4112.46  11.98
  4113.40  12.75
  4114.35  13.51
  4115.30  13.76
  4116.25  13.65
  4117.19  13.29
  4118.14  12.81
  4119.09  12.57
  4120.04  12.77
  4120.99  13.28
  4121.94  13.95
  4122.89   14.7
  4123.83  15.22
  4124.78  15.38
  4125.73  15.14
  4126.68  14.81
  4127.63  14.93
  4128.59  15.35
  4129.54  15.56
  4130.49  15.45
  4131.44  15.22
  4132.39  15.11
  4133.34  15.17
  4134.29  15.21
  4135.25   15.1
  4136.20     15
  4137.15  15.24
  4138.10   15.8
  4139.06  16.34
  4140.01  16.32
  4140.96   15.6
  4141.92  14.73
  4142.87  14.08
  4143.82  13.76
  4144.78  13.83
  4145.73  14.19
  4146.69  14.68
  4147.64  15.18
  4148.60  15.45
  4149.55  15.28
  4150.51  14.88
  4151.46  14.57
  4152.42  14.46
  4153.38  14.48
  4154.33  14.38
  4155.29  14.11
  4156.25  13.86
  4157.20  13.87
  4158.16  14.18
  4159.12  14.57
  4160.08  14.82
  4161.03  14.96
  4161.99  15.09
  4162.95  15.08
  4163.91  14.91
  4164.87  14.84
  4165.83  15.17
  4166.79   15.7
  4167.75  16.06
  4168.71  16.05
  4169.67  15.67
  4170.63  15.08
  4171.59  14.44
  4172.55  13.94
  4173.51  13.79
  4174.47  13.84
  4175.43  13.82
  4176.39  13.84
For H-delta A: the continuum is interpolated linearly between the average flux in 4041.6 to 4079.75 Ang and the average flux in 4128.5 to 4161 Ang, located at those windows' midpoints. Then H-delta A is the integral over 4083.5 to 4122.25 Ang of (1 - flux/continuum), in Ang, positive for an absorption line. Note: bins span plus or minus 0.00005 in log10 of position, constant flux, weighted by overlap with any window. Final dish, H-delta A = 7.3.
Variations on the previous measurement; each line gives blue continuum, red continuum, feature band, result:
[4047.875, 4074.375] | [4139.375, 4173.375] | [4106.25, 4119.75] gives 2.4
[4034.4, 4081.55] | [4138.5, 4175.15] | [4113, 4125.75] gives 1.0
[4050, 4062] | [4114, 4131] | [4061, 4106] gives 4.1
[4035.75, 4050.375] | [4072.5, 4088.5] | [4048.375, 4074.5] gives 0.1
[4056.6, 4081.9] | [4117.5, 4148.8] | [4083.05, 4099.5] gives 2.9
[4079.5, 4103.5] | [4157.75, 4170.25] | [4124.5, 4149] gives -1.6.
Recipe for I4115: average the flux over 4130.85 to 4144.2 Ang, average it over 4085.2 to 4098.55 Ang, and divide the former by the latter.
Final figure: 1.25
